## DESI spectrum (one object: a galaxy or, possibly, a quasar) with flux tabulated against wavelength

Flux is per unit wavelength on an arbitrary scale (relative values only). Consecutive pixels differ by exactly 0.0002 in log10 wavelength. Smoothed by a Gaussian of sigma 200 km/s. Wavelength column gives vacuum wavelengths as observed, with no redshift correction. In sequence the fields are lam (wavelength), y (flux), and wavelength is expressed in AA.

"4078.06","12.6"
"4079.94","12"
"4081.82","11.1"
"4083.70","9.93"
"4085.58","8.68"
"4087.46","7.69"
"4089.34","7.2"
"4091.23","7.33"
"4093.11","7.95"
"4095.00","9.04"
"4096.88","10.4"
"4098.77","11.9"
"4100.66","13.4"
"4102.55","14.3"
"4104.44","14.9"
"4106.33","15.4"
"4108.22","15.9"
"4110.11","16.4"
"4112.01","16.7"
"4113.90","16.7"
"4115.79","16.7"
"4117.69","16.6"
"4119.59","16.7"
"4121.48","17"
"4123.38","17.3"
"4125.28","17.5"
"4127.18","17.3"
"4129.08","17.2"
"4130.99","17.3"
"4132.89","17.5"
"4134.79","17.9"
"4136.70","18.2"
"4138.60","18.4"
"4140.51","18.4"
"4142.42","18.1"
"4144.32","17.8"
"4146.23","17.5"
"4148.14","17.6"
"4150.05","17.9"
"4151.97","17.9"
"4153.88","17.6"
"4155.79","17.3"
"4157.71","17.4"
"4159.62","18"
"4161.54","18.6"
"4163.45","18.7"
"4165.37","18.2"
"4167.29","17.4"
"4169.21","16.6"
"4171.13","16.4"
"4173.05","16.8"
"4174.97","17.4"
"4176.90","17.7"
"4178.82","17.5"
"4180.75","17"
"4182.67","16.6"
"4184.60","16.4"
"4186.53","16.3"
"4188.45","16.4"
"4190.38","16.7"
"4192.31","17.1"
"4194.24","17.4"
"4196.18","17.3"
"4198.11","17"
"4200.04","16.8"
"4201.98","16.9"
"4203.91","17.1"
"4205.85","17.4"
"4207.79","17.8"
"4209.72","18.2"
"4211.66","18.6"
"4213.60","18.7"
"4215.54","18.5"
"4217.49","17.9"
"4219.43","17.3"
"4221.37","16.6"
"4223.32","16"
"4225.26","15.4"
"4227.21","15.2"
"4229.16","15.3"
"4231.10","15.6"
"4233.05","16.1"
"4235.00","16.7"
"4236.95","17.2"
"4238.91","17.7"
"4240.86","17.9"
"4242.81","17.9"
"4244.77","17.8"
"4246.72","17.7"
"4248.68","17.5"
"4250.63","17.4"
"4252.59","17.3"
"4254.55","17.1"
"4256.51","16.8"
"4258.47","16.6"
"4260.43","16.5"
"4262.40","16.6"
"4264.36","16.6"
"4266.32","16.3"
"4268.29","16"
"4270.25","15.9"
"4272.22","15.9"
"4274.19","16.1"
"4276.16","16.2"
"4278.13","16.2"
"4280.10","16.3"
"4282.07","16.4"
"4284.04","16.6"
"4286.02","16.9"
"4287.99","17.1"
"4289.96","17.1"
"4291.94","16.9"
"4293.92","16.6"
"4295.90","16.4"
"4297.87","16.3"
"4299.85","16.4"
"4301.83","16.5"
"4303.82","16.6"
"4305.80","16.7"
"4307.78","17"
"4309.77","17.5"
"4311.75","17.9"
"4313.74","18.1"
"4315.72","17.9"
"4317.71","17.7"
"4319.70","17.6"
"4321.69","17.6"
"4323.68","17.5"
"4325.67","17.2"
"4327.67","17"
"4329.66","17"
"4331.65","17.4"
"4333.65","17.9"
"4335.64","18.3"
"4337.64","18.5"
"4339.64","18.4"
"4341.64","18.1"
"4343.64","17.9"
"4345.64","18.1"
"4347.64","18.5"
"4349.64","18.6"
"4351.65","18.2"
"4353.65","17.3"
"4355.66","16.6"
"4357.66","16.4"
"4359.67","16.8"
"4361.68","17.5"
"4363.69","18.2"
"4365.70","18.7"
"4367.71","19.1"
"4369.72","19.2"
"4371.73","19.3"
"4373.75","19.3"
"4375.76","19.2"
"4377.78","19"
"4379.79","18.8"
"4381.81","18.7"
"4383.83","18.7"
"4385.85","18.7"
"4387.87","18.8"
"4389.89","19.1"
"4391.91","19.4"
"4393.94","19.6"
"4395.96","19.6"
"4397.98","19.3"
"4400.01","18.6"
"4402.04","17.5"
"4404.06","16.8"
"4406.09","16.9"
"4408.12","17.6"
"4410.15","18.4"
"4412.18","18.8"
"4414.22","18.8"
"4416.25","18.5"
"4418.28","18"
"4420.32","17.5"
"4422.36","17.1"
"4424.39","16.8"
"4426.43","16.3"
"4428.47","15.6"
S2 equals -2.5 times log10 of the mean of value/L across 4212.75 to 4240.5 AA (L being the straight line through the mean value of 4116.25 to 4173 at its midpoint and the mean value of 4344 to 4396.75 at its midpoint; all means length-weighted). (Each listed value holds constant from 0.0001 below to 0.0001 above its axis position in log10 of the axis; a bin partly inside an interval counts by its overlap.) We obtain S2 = 0.073 mag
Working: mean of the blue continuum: 17.6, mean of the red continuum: 18.5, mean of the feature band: 16.7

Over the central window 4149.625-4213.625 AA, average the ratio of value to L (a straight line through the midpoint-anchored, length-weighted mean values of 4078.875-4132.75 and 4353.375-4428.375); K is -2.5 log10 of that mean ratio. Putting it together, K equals -0.17 mag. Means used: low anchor 13.7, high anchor 18.2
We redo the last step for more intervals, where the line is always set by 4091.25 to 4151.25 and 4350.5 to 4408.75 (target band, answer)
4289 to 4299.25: 0.06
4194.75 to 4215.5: -0.06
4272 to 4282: 0.08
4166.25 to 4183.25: -0.04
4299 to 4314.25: 0.04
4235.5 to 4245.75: -0.04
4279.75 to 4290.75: 0.04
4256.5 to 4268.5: 0.05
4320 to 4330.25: 0.03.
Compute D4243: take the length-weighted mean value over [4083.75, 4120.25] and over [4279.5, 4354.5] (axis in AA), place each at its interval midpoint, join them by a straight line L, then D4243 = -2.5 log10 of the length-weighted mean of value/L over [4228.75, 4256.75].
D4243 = -0.088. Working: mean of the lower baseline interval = 12.7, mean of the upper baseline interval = 17.4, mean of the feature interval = 17.1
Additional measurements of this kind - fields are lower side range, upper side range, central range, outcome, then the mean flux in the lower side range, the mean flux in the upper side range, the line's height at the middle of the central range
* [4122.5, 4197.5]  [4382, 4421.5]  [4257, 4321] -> 0.08 mag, 17.4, 18.4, 18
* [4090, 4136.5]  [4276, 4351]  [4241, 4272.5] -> -0.02 mag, 15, 17.3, 16.6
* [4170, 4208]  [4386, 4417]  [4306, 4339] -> 0.02 mag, 17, 18.5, 17.9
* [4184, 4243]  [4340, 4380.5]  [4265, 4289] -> 0.08 mag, 17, 18.2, 17.5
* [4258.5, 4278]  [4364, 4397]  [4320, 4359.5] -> 0.02 mag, 16.2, 19.1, 18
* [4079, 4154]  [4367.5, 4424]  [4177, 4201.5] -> -0.07 mag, 14.9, 18.6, 15.8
